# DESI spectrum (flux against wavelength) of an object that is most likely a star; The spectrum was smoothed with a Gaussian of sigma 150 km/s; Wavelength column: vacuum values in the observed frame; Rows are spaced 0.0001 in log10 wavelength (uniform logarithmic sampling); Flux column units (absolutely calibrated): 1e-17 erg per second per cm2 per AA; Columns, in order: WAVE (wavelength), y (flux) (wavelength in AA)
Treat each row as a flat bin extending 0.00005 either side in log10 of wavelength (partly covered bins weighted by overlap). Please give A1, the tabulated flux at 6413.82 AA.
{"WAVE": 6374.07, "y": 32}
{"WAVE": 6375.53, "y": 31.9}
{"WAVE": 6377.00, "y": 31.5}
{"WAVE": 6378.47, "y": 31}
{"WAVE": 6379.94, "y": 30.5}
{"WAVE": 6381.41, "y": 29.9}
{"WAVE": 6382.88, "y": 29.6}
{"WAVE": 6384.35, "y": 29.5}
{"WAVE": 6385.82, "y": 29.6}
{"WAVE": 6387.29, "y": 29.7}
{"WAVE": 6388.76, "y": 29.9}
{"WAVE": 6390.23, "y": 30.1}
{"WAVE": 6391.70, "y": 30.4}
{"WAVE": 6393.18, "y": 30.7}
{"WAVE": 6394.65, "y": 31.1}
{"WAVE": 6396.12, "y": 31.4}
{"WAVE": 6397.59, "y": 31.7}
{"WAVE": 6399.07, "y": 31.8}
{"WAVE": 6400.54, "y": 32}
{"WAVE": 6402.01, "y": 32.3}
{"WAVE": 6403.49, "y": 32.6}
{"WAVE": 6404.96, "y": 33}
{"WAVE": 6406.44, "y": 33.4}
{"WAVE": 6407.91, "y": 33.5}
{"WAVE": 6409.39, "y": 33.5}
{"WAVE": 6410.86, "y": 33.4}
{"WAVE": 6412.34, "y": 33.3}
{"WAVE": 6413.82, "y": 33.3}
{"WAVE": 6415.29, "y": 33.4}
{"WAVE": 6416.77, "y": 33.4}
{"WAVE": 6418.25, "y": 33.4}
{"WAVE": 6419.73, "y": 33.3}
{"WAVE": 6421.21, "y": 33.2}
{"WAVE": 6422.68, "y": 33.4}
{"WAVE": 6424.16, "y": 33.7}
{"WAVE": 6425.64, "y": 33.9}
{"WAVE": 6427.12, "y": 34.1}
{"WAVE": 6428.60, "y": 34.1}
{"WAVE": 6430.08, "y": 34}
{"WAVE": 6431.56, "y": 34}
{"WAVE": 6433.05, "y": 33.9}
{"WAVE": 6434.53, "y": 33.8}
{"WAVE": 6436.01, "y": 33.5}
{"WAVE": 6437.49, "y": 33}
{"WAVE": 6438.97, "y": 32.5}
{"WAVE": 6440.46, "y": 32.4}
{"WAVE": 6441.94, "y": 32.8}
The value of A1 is 33.3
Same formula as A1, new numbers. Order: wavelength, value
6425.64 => 33.9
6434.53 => 33.8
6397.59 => 31.7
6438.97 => 32.5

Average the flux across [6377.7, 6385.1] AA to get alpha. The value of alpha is 30.1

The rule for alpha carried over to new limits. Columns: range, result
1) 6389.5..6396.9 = 30.8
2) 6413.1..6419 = 33.4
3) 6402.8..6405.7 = 32.8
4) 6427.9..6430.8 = 34.1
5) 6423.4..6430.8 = 34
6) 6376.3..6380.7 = 31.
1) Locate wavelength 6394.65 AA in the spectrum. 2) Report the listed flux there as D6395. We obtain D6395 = 31.1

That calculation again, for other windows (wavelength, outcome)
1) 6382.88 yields 29.6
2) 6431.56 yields 34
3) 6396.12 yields 31.4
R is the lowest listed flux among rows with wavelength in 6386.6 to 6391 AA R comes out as 29.7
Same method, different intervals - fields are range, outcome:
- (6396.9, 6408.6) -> 31.7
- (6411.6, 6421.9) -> 33.2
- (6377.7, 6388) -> 29.5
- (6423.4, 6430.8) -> 33.7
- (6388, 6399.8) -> 29.9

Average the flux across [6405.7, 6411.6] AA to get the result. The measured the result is 33.5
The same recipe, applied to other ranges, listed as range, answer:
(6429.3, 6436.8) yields 33.8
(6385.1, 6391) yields 29.9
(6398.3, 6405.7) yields 32.3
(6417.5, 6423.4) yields 33.3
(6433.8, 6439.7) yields 33.2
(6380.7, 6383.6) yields 29.7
